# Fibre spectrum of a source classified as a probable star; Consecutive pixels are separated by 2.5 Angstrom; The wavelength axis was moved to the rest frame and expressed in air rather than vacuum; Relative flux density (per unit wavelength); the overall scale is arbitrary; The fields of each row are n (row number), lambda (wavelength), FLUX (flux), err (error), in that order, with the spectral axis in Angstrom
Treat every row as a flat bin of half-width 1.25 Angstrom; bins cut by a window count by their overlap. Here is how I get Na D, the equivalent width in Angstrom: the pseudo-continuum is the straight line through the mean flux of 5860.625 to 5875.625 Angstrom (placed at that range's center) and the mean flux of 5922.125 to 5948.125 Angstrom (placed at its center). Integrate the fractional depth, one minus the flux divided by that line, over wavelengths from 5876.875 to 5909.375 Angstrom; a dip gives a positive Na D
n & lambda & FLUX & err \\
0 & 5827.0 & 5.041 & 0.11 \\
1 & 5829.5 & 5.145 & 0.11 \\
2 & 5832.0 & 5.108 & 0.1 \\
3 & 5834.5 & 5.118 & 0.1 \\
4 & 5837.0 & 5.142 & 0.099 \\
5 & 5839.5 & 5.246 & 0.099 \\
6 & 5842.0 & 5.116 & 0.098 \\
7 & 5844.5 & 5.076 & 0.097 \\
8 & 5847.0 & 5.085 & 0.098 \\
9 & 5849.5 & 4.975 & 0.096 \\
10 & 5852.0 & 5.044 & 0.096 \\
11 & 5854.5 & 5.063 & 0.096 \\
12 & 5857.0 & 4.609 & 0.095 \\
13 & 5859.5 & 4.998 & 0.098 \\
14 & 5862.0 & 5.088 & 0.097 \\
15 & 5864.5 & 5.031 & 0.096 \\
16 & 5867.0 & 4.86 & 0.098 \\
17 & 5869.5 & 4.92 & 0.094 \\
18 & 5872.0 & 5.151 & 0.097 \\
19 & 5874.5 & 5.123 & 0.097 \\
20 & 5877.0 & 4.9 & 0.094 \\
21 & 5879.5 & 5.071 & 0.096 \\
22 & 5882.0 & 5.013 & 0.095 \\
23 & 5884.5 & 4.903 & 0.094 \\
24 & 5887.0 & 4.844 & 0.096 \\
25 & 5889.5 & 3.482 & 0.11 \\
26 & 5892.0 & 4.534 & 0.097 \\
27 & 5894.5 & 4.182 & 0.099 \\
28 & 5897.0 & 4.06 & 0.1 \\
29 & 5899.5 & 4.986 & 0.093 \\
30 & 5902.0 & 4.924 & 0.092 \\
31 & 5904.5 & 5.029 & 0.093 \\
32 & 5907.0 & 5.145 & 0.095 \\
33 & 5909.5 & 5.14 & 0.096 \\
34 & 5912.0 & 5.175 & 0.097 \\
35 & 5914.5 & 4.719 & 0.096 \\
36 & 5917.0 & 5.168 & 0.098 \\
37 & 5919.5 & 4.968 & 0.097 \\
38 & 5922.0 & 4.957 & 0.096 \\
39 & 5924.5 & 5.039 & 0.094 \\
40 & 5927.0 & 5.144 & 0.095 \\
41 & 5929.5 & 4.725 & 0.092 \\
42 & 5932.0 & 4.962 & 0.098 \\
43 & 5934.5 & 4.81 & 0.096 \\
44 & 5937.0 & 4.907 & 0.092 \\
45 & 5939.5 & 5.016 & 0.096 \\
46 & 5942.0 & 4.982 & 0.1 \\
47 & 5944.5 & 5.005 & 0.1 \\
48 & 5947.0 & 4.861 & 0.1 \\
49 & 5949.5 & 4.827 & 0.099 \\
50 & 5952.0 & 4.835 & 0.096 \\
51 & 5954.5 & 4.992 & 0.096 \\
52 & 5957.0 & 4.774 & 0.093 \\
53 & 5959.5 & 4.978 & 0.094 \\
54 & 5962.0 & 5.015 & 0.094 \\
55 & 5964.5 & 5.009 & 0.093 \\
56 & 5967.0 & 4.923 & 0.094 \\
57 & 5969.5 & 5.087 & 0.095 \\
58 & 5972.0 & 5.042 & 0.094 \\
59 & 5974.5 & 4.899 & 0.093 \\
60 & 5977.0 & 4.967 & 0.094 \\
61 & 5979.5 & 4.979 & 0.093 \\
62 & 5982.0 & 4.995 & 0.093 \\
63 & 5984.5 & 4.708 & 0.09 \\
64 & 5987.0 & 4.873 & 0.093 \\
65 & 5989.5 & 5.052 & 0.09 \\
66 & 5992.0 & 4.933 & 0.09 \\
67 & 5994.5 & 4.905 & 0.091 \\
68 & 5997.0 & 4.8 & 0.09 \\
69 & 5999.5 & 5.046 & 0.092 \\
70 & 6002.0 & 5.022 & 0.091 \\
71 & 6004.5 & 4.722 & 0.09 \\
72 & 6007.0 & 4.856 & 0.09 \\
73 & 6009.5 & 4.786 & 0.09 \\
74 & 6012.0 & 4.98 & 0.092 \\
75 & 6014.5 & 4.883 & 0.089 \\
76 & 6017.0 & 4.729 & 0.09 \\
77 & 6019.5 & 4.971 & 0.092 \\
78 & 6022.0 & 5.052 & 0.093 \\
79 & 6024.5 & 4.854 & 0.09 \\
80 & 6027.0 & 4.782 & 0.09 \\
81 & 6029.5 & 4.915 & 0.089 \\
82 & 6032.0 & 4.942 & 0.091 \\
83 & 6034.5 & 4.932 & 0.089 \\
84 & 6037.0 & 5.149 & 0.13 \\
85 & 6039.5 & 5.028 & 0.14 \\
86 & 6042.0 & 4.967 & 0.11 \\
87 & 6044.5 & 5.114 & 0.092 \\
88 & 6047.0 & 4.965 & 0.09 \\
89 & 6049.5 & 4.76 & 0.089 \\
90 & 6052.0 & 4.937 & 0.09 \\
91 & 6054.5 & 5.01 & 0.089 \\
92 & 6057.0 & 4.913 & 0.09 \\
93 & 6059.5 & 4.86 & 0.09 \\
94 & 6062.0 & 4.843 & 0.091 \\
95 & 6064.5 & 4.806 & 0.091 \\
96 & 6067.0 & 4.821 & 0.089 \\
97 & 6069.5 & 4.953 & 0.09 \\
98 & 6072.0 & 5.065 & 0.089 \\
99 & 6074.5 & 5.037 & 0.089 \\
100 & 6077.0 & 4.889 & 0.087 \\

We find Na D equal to 1.9 Angstrom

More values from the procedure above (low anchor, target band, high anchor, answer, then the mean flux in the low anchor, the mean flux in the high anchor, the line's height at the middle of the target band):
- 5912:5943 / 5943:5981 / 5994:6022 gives -0.14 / 4.96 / 4.89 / 4.93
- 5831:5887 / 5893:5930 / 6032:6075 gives 0.83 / 5.02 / 4.95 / 5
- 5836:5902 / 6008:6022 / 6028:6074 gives 0.12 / 4.87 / 4.94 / 4.93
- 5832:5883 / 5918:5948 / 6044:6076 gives 0.25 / 5.03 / 4.92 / 4.99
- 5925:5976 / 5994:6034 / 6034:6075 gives 0.45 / 4.94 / 4.95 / 4.95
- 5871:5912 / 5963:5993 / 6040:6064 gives -0.56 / 4.79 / 4.93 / 4.87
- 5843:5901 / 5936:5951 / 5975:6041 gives -0.17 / 4.83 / 4.92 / 4.88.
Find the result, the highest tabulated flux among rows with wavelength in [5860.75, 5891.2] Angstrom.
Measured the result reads 5.151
